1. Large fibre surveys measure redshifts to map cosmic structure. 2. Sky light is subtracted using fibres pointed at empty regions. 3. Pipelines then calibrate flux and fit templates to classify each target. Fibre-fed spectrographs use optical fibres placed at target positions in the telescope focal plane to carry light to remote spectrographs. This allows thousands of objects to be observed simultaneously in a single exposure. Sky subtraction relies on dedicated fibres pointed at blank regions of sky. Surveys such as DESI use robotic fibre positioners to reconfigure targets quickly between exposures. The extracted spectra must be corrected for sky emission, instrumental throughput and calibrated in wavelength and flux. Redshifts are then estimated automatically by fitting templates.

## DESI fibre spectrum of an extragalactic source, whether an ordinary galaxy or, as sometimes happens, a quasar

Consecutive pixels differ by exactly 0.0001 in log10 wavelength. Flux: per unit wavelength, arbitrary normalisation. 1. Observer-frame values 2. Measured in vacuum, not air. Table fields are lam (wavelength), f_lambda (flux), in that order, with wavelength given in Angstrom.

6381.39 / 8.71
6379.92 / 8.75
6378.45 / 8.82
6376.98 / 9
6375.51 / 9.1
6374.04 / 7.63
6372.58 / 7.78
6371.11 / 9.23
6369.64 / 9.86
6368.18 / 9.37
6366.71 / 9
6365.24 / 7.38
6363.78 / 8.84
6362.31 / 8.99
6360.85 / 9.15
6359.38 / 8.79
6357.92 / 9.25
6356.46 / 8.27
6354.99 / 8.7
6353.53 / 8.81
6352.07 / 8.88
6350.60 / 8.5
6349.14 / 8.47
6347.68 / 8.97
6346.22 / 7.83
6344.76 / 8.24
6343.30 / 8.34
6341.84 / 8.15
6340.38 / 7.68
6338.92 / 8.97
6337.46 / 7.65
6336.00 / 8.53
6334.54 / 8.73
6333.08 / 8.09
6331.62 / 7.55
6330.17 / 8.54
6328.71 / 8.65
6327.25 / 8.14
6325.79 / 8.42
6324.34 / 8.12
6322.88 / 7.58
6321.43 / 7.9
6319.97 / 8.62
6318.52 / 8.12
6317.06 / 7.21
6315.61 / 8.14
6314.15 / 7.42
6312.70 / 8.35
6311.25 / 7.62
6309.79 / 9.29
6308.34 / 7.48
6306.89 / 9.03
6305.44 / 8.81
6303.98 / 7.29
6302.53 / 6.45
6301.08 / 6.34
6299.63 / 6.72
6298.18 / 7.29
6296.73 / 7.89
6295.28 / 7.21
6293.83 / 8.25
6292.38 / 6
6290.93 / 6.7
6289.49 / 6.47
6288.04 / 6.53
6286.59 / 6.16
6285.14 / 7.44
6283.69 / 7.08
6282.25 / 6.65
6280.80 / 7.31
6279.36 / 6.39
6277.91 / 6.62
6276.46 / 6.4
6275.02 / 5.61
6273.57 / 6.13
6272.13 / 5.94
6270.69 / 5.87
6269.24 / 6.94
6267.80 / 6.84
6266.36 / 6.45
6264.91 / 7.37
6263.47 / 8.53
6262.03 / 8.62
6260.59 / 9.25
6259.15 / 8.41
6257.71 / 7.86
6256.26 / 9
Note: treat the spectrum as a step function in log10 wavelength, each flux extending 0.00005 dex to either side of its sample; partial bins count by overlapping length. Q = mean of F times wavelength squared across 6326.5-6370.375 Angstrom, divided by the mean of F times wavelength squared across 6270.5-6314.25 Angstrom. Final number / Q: 1.23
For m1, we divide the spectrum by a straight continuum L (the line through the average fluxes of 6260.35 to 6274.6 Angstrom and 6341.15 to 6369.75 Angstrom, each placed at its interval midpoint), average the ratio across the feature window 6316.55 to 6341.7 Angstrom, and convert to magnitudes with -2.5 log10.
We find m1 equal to 0.01 mag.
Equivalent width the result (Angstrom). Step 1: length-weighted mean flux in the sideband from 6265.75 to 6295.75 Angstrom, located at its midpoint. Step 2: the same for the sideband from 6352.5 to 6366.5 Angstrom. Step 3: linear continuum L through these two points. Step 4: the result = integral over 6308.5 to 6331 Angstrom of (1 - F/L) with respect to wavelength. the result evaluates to -1.4 Angstrom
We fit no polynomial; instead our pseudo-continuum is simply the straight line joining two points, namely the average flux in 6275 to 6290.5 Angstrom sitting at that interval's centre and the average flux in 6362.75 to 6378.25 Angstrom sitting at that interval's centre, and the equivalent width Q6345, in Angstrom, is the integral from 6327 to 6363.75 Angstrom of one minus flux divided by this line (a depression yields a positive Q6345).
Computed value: -1.6 Angstrom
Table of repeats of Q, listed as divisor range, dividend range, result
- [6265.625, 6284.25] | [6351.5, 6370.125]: 1.41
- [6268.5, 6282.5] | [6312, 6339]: 1.29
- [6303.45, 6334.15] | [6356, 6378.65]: 1.10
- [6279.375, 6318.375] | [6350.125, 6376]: 1.22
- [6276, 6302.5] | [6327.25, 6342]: 1.22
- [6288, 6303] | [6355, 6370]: 1.31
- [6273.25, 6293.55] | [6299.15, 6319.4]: 1.19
